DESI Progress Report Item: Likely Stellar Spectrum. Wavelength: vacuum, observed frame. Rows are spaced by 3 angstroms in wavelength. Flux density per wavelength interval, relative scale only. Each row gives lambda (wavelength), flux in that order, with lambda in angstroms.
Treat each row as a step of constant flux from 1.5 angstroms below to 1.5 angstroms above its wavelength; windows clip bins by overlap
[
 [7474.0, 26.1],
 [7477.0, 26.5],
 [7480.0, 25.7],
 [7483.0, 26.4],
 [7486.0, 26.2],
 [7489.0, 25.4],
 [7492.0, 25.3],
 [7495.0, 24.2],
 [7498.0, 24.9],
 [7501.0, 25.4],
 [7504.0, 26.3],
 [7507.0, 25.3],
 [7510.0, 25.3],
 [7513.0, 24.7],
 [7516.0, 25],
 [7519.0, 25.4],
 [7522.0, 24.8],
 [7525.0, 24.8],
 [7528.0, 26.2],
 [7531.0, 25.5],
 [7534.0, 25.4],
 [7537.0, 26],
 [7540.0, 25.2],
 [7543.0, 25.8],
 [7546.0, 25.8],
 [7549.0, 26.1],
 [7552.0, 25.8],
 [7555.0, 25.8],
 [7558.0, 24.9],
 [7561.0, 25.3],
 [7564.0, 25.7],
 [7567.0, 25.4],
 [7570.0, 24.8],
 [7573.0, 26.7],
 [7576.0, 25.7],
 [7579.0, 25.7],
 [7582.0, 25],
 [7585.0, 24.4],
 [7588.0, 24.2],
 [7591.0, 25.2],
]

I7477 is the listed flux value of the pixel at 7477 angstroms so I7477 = 26.5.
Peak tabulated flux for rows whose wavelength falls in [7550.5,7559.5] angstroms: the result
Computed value 25.8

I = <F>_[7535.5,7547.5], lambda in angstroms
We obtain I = 25.7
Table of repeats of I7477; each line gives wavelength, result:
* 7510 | 25.3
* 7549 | 26.1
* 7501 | 25.4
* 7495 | 24.2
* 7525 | 24.8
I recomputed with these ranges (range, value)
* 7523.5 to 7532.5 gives 25.5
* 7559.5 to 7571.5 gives 25.3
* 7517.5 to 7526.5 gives 25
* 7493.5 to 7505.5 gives 25.2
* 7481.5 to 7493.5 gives 25.8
